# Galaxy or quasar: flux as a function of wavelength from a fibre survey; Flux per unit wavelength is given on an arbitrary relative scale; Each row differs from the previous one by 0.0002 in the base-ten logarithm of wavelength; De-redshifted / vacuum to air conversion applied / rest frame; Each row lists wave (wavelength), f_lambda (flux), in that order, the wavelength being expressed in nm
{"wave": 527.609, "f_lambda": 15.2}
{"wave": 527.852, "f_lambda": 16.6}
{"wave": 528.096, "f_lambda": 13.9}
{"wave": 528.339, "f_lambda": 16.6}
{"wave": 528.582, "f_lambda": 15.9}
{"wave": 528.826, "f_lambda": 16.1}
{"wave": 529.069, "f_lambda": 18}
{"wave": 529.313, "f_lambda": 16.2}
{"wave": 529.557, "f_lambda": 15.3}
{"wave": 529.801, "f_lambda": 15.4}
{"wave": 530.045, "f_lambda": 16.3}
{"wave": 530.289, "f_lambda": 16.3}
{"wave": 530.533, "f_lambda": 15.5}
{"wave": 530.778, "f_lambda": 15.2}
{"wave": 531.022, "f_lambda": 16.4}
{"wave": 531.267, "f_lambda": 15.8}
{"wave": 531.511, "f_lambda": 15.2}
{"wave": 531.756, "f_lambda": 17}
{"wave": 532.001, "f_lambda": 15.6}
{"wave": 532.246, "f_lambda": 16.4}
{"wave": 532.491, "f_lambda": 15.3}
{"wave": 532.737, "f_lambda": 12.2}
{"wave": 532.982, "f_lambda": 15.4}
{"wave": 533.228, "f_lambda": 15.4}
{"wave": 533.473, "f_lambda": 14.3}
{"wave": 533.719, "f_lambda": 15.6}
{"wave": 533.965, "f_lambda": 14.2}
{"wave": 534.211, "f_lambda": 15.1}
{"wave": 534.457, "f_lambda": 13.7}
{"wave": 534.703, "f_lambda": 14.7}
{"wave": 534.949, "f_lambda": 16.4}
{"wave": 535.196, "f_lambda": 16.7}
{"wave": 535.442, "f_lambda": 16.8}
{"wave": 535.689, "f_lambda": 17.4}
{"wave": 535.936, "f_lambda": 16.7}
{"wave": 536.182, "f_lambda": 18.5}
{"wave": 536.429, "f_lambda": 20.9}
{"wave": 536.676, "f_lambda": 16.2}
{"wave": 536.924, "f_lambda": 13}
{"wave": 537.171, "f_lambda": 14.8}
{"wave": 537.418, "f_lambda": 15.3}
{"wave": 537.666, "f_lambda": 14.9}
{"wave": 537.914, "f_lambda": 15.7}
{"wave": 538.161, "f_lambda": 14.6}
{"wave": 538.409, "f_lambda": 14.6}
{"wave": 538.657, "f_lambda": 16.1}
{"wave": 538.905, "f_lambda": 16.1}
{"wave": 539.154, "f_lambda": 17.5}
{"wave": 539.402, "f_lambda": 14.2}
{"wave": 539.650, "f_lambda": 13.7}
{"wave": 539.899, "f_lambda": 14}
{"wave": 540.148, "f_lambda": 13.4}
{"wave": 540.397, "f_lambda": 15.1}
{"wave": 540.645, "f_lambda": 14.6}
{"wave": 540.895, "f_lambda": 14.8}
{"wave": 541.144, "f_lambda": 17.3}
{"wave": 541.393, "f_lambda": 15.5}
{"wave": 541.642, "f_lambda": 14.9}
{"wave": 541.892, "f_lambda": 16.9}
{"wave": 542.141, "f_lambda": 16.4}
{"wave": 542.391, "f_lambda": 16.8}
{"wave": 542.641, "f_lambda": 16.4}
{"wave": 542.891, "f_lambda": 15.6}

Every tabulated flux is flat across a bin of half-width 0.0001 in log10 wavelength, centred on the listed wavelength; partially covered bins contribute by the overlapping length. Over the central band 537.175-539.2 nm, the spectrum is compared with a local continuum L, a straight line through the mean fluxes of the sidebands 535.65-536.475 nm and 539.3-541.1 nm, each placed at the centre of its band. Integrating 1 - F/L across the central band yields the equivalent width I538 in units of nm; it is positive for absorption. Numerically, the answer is 0.09 nm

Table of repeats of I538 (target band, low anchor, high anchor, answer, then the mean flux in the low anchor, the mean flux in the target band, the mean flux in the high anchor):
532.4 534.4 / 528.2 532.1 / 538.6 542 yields 0.146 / 16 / 14.6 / 15.3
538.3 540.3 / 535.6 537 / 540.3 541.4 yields 0.141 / 17.2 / 14.9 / 15.5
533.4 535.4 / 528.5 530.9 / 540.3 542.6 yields 0.097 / 16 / 15.2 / 15.8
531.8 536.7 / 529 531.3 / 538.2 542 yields -0.068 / 16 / 15.9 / 15.2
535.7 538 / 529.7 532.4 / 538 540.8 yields -0.161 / 15.9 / 16.3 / 14.9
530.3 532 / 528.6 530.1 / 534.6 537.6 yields 0.041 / 16.2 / 15.9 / 16.4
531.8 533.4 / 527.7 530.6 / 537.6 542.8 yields 0.071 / 16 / 15.1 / 15.4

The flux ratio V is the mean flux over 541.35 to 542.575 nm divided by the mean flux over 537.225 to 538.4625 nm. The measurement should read 1.07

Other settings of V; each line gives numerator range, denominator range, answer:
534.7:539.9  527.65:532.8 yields 1.01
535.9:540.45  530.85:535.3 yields 1.02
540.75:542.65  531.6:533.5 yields 1.06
